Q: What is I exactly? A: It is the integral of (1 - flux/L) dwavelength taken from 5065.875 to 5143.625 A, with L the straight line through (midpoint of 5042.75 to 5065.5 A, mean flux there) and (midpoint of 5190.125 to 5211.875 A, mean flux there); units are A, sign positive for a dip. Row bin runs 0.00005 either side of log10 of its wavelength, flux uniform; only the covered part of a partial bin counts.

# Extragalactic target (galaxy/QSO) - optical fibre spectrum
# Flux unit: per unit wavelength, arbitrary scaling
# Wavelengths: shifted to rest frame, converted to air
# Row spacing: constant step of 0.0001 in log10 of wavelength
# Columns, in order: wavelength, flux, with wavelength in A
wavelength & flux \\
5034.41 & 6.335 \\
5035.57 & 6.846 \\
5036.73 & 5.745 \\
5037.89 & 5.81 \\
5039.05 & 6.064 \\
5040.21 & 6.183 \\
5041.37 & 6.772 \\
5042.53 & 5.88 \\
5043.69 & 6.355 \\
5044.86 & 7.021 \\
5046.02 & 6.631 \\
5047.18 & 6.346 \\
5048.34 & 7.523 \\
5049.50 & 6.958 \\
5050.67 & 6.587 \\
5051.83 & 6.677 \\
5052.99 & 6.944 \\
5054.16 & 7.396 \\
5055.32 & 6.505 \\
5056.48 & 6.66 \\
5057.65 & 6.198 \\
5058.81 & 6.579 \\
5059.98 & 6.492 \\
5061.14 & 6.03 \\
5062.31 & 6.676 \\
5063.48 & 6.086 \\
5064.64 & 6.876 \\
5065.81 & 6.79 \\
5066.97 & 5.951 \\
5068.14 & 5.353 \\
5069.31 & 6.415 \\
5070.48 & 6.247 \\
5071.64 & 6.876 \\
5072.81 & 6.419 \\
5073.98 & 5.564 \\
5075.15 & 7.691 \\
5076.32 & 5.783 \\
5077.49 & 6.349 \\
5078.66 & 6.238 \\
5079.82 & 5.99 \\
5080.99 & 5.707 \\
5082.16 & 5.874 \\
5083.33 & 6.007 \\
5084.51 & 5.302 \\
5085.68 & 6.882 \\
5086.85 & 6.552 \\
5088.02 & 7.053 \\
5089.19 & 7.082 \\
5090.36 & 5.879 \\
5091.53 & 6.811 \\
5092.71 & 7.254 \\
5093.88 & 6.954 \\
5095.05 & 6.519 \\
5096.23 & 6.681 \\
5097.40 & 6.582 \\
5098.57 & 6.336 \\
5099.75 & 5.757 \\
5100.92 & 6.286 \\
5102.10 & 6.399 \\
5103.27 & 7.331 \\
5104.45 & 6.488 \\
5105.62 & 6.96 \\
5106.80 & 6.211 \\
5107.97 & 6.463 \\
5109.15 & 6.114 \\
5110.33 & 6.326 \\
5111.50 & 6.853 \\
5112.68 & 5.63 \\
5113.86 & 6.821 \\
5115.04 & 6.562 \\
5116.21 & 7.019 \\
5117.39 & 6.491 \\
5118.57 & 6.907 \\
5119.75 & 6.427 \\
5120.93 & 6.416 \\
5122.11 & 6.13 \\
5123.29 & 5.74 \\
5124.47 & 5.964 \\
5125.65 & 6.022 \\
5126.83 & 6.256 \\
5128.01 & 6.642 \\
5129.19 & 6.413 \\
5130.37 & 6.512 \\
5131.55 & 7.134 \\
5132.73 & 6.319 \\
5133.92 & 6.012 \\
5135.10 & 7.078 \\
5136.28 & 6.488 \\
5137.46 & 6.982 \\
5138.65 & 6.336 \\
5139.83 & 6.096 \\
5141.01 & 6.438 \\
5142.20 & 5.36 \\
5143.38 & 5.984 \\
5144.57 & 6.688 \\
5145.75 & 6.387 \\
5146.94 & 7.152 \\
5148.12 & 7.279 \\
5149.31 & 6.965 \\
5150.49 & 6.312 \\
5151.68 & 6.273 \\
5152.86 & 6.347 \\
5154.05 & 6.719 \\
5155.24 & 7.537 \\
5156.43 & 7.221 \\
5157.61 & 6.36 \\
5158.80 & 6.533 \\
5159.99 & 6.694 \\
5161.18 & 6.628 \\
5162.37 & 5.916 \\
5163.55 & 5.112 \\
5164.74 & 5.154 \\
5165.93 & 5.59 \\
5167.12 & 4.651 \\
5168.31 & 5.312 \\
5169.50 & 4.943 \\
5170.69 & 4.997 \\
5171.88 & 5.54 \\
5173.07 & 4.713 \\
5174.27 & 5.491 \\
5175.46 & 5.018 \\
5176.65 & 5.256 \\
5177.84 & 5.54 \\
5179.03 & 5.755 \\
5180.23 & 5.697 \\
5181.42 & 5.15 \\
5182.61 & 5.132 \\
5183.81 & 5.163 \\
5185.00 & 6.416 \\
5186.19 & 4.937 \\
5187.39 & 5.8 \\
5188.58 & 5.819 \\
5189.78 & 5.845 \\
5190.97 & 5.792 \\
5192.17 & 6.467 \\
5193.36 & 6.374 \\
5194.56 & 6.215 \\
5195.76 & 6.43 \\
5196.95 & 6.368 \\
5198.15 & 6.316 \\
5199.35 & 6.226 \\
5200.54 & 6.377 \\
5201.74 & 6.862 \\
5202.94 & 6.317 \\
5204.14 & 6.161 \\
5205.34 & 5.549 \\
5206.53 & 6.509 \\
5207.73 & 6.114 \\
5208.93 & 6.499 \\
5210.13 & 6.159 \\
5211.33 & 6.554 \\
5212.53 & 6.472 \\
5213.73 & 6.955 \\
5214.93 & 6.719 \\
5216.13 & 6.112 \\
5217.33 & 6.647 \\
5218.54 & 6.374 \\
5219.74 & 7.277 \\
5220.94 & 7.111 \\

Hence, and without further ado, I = 1.5 A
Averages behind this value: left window 6.65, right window 6.29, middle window 6.39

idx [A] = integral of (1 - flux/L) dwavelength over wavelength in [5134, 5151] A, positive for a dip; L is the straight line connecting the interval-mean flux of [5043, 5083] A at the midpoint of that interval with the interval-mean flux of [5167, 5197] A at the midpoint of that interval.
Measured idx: -1.9 A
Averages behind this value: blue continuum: 6.46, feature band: 6.53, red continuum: 5.57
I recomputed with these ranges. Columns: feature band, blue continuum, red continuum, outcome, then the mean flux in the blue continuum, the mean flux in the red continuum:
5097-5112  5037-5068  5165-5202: -0.7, 6.51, 5.67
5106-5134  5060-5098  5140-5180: -1.0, 6.39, 5.99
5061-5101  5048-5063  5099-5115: 1.2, 6.69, 6.43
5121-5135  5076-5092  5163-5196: -1.0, 6.26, 5.5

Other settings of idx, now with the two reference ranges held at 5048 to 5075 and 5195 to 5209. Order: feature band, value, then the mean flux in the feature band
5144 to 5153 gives -0.43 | 6.7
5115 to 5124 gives -0.02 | 6.45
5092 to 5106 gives -0.35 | 6.62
